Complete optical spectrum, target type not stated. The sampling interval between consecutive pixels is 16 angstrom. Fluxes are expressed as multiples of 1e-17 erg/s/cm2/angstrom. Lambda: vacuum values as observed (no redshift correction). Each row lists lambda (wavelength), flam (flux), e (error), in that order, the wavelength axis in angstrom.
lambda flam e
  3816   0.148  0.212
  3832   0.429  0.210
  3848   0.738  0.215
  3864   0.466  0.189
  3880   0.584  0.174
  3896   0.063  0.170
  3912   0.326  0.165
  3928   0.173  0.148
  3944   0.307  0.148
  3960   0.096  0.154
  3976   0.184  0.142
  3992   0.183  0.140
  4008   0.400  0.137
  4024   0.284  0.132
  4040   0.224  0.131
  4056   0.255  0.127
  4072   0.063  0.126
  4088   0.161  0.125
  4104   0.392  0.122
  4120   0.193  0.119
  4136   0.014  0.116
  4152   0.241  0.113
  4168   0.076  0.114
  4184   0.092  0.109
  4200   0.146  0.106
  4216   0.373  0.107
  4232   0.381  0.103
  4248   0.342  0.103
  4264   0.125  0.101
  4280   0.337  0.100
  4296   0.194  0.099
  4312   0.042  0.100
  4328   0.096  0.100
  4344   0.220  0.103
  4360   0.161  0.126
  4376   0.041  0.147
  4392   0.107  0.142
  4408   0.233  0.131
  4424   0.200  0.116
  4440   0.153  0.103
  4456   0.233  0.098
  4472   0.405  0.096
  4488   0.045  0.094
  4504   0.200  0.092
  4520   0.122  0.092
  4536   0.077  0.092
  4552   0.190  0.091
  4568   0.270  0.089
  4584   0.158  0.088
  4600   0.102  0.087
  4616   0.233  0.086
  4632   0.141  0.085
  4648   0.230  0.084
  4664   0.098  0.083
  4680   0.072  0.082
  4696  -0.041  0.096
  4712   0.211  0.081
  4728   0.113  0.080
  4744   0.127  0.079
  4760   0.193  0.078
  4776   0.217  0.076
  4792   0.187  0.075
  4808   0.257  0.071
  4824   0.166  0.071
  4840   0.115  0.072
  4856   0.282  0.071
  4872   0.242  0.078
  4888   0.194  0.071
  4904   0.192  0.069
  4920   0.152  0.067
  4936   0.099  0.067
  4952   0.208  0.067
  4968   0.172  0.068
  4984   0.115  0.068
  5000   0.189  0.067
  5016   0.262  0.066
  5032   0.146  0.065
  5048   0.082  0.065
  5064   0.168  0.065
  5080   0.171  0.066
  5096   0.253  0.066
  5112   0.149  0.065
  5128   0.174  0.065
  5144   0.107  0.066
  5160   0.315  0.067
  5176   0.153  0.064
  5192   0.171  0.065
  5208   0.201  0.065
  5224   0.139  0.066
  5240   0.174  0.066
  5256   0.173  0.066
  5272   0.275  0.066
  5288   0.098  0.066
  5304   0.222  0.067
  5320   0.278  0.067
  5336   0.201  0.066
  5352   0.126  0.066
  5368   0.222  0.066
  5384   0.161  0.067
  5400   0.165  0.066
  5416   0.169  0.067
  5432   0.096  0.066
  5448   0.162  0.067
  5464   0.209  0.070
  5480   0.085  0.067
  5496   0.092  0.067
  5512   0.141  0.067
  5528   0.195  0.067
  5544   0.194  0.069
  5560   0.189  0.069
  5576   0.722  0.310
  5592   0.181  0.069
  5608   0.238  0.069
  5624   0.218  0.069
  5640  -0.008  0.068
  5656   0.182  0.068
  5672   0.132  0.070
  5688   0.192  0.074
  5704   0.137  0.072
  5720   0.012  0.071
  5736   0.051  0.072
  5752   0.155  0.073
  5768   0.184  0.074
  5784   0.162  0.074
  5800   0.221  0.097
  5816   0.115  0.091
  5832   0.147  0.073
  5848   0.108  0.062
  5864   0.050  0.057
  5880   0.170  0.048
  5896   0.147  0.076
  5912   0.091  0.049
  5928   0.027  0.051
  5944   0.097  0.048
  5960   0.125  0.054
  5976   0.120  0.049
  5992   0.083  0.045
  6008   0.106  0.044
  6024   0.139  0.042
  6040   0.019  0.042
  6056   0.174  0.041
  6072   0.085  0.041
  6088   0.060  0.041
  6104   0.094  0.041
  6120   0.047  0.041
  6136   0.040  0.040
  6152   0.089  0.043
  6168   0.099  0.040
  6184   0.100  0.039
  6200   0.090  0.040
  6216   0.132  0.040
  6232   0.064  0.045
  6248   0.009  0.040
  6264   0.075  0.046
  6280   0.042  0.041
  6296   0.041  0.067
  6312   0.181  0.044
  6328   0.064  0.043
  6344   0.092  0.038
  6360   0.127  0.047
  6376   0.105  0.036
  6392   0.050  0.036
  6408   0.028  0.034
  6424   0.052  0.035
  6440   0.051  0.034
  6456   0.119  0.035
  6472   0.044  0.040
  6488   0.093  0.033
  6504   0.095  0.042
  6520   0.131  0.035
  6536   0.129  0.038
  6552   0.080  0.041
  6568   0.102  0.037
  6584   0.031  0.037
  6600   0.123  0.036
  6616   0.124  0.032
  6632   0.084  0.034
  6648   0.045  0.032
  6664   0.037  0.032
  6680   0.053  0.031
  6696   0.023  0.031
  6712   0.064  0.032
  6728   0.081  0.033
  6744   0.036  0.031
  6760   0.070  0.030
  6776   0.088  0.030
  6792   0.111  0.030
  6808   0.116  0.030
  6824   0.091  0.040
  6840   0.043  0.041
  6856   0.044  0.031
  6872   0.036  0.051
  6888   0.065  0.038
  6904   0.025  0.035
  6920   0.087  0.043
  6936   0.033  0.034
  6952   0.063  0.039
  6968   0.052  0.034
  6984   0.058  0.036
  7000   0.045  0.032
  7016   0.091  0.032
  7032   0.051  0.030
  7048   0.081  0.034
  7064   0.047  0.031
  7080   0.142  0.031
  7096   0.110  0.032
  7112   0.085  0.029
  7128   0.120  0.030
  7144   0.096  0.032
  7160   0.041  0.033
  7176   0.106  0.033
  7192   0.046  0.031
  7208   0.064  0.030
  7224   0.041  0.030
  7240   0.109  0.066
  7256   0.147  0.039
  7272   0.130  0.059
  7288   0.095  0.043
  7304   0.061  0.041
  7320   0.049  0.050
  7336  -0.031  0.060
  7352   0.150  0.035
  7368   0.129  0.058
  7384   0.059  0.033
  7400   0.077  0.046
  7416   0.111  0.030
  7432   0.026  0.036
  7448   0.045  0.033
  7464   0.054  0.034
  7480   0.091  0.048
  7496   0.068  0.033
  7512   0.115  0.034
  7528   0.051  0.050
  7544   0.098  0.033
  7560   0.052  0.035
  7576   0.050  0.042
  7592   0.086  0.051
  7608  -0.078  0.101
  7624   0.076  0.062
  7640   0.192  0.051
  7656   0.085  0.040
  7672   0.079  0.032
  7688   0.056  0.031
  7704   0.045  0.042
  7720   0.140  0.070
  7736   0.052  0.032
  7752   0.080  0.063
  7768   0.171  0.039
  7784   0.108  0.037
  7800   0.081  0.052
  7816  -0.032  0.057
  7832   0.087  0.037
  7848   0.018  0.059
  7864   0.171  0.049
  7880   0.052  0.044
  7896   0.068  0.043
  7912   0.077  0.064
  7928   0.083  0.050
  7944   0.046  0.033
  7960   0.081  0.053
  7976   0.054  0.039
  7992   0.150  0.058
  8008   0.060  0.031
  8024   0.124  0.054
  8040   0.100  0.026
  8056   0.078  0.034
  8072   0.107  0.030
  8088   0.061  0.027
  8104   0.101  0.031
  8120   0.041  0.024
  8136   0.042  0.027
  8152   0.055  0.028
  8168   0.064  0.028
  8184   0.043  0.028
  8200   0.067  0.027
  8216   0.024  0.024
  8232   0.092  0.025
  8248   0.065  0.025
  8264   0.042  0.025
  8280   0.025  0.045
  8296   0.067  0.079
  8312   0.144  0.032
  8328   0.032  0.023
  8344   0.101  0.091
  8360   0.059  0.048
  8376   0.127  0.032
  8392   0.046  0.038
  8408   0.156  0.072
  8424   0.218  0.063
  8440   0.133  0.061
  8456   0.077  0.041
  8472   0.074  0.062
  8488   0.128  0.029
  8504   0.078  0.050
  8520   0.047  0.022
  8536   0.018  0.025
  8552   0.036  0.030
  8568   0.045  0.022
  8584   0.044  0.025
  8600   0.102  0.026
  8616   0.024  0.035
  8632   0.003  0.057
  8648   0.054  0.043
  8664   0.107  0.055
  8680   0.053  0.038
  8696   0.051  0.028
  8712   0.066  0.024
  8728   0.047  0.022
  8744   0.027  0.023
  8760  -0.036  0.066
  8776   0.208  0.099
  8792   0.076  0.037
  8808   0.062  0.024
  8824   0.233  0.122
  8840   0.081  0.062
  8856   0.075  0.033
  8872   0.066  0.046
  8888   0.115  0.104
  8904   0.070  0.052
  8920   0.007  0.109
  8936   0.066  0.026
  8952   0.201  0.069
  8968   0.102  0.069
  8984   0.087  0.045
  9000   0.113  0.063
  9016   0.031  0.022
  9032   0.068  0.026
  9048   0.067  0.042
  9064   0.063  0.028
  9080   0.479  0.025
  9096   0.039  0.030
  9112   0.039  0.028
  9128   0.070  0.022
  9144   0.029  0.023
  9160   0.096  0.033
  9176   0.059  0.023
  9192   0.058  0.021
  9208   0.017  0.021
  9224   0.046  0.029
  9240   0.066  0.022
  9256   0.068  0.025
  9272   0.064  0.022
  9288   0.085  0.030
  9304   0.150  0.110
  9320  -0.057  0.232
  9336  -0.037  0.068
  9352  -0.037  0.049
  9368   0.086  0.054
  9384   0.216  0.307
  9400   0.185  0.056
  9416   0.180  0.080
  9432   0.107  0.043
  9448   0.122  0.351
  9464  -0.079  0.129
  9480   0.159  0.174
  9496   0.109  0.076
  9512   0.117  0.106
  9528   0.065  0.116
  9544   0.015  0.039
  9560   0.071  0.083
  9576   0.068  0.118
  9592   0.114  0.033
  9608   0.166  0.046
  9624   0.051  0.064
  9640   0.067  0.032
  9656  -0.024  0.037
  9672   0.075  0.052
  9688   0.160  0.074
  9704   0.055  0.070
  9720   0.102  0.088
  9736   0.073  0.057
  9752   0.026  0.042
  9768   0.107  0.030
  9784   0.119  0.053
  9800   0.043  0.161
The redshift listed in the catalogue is 1.436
